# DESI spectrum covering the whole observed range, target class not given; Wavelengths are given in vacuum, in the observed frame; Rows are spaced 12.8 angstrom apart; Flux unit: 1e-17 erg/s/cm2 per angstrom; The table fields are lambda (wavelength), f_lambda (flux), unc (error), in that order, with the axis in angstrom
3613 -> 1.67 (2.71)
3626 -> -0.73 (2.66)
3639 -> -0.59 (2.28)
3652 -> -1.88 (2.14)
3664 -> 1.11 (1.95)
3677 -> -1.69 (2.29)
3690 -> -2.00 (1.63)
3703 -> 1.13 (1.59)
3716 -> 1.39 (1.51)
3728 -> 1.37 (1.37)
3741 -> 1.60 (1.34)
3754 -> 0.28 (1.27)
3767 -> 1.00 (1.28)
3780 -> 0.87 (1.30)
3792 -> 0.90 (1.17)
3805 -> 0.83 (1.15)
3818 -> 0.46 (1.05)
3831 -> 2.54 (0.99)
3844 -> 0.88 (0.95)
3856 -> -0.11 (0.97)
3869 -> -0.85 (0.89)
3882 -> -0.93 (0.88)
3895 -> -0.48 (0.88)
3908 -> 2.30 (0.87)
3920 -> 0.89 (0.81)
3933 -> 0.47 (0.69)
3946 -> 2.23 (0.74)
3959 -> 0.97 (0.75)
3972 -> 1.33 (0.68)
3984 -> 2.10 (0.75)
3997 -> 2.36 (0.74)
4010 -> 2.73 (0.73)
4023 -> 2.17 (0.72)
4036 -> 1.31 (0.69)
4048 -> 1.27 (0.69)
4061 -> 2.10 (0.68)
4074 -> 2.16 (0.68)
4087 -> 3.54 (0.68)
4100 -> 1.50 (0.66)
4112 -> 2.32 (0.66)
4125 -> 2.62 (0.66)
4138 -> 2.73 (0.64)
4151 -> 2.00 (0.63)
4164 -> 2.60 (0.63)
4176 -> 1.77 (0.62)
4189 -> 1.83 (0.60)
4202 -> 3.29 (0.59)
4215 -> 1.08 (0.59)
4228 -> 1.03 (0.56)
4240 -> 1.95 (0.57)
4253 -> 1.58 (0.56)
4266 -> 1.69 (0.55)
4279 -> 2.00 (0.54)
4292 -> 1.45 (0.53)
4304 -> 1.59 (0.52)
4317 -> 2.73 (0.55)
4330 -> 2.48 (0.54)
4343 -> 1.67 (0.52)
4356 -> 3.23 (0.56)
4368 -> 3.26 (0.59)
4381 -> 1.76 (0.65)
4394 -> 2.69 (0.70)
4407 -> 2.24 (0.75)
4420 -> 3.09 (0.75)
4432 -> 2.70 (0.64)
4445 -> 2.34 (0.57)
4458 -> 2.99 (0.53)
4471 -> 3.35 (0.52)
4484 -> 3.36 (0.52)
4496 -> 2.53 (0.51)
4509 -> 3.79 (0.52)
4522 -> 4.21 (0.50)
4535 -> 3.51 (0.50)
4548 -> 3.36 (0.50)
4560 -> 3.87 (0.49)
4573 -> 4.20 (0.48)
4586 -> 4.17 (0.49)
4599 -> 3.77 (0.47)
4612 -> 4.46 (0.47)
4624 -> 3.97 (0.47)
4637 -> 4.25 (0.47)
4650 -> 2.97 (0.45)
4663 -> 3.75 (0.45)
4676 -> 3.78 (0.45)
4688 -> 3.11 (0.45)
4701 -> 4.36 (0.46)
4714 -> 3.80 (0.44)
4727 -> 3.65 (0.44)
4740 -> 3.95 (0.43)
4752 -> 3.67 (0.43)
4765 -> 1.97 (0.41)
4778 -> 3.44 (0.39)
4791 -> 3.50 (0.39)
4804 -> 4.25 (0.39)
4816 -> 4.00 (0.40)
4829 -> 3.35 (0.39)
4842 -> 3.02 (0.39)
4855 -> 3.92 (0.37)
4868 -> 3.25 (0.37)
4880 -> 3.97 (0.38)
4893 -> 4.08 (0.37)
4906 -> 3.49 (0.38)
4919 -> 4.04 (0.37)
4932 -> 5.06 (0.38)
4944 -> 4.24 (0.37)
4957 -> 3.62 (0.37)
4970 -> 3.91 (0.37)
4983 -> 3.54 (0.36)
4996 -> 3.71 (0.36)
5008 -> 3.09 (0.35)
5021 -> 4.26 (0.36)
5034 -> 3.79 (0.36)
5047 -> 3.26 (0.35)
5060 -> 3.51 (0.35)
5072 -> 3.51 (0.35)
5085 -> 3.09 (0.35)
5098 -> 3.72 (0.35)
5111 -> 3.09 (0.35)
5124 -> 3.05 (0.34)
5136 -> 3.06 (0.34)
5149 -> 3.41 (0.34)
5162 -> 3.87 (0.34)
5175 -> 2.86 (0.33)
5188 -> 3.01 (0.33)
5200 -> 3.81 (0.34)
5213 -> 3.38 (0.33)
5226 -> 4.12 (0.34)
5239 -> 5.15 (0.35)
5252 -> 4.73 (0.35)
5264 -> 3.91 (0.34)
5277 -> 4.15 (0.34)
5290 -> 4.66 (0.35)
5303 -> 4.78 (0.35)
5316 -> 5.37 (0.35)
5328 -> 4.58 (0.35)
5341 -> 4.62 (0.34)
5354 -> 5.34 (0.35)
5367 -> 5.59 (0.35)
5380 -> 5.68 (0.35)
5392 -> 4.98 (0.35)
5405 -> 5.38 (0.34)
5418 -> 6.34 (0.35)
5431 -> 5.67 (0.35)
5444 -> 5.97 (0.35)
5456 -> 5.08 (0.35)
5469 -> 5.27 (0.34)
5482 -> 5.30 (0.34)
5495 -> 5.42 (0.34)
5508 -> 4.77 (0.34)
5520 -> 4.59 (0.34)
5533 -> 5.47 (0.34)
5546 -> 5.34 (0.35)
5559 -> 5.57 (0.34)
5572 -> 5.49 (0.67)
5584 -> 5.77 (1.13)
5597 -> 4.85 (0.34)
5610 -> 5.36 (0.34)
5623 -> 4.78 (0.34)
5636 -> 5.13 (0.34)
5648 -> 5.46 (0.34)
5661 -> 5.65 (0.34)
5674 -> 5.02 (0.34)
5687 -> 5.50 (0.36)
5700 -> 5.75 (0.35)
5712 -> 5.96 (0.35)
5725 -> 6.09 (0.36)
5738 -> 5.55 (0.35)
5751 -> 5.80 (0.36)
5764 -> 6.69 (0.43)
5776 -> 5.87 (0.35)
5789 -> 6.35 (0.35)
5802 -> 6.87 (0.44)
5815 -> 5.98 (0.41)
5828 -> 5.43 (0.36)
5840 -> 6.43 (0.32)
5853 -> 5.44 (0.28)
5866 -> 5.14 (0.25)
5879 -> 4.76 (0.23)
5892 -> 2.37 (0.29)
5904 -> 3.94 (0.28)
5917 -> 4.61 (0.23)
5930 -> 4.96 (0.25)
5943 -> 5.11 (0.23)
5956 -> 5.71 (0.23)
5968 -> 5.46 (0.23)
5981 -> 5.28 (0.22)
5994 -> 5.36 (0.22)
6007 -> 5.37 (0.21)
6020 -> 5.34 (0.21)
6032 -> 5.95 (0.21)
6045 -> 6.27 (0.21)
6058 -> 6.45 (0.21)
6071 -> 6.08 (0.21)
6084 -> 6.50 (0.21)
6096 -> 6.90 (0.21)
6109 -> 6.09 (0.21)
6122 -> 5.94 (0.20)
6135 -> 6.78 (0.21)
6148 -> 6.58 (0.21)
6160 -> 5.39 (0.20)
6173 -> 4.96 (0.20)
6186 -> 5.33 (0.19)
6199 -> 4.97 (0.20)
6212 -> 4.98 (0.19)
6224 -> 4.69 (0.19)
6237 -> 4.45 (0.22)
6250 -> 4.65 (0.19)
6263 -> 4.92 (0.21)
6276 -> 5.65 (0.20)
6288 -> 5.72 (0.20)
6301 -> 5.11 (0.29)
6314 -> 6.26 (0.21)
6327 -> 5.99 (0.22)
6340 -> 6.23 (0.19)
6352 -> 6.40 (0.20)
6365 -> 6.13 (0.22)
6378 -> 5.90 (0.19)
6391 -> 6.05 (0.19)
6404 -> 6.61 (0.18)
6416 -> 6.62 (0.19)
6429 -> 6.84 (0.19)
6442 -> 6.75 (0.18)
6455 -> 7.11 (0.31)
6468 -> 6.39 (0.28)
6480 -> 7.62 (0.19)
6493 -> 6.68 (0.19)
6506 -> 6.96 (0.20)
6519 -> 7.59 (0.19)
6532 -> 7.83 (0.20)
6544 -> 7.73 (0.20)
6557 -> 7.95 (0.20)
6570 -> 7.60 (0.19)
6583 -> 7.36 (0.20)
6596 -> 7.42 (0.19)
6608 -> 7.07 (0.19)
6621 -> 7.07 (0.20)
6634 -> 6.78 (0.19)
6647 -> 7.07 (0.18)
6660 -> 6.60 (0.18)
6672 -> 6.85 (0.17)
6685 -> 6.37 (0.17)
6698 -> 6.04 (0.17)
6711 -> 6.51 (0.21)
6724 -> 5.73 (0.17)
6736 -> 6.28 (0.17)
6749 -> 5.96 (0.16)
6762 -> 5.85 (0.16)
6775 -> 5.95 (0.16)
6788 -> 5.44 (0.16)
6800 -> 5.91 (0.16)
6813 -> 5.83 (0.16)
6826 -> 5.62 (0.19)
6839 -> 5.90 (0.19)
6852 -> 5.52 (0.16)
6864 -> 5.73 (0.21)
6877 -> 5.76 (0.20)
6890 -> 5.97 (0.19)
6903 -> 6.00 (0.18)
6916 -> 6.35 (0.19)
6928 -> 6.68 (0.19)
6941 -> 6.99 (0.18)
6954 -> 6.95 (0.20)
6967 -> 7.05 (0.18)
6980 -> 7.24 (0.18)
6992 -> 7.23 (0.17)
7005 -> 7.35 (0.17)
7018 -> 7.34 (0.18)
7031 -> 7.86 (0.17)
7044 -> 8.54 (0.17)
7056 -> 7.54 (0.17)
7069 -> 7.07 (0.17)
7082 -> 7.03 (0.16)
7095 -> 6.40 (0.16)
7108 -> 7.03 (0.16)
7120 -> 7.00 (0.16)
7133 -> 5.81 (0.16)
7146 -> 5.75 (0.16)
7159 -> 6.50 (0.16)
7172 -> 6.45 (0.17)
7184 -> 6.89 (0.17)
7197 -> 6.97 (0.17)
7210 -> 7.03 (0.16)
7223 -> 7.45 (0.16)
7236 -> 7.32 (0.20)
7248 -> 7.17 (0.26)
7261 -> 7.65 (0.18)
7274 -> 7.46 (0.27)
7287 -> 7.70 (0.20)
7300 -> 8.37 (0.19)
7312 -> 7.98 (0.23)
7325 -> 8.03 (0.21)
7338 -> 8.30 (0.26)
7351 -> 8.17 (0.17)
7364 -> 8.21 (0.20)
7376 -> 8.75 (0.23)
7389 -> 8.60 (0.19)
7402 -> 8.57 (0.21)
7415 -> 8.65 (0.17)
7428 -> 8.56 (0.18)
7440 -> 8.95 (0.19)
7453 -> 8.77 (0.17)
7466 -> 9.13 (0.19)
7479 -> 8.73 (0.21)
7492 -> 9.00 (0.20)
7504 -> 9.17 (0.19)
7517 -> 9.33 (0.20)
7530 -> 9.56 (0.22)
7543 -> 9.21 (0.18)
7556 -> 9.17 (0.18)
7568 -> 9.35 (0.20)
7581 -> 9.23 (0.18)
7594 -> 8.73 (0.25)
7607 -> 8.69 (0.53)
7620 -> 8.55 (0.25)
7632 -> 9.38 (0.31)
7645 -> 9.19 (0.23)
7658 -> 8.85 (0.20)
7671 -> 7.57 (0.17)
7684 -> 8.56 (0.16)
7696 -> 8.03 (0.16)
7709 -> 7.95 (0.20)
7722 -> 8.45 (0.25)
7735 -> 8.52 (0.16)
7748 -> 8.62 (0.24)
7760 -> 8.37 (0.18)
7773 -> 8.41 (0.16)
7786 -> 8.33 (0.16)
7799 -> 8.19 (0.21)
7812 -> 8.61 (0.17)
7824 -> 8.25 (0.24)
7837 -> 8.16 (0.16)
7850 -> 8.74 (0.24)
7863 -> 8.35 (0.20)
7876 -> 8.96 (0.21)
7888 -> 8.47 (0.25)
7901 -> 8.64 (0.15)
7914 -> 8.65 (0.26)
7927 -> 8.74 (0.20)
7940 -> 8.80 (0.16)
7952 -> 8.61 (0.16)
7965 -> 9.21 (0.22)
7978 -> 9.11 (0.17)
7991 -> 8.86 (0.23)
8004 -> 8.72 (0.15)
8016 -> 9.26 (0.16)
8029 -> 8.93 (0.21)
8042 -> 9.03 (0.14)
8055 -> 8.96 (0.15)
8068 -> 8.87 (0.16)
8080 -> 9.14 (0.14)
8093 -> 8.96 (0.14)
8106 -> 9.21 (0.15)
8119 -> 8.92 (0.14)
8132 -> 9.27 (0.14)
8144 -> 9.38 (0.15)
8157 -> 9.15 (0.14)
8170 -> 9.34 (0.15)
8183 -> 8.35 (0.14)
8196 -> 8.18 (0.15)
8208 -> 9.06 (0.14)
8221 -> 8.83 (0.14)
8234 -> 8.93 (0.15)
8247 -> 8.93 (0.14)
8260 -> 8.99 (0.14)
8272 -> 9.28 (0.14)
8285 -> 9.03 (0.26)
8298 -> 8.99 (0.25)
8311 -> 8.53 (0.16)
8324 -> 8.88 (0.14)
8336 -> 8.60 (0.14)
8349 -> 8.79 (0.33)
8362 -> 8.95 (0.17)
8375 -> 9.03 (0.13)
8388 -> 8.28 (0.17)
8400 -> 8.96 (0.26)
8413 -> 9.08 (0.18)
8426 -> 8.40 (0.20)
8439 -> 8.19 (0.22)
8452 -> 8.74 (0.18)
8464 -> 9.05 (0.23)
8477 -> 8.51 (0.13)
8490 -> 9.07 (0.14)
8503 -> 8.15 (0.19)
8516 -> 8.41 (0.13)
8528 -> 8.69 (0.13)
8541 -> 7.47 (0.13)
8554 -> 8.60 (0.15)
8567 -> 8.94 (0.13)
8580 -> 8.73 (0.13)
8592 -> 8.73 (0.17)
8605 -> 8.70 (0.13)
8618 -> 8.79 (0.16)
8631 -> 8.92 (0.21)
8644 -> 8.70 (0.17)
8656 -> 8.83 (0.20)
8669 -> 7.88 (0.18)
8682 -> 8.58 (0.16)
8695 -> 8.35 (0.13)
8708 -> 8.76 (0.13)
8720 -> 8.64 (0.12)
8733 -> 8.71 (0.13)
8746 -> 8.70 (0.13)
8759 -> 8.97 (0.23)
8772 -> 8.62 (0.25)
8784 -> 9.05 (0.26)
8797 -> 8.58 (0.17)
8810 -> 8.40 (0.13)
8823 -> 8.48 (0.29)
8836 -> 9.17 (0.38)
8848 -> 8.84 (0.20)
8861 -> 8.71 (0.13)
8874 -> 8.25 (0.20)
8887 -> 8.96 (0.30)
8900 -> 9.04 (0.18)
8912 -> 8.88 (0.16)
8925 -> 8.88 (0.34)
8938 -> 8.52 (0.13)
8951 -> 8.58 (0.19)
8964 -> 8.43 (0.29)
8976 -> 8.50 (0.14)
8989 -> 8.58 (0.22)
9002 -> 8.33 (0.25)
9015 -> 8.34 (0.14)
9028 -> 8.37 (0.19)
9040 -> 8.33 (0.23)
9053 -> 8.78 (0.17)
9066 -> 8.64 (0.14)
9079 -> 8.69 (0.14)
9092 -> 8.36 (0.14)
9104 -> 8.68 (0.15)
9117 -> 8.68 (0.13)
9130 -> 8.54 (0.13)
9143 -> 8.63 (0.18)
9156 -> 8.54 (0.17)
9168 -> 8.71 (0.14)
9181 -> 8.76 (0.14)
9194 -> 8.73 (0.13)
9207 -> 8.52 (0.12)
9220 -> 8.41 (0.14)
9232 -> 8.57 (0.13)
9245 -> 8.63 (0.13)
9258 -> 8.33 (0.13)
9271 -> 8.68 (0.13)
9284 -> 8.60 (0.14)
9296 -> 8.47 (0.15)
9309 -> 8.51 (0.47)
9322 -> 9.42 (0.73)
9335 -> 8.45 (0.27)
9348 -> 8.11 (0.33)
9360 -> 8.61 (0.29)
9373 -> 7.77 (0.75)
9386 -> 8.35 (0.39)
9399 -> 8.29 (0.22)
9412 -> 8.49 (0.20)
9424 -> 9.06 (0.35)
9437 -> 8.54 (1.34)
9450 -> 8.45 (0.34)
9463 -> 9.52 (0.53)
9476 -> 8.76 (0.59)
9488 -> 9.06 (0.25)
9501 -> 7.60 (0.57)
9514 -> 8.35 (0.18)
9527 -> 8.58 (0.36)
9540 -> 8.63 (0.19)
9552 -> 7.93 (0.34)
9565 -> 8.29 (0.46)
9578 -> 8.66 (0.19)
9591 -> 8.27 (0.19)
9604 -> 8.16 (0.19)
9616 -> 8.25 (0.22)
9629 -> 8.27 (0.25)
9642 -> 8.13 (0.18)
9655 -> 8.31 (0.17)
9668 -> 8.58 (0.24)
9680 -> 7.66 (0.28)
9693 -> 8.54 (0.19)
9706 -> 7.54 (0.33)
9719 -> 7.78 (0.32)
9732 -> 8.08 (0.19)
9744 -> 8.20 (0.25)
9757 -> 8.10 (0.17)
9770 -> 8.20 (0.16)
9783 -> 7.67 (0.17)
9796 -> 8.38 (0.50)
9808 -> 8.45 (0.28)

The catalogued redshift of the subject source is 0.000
